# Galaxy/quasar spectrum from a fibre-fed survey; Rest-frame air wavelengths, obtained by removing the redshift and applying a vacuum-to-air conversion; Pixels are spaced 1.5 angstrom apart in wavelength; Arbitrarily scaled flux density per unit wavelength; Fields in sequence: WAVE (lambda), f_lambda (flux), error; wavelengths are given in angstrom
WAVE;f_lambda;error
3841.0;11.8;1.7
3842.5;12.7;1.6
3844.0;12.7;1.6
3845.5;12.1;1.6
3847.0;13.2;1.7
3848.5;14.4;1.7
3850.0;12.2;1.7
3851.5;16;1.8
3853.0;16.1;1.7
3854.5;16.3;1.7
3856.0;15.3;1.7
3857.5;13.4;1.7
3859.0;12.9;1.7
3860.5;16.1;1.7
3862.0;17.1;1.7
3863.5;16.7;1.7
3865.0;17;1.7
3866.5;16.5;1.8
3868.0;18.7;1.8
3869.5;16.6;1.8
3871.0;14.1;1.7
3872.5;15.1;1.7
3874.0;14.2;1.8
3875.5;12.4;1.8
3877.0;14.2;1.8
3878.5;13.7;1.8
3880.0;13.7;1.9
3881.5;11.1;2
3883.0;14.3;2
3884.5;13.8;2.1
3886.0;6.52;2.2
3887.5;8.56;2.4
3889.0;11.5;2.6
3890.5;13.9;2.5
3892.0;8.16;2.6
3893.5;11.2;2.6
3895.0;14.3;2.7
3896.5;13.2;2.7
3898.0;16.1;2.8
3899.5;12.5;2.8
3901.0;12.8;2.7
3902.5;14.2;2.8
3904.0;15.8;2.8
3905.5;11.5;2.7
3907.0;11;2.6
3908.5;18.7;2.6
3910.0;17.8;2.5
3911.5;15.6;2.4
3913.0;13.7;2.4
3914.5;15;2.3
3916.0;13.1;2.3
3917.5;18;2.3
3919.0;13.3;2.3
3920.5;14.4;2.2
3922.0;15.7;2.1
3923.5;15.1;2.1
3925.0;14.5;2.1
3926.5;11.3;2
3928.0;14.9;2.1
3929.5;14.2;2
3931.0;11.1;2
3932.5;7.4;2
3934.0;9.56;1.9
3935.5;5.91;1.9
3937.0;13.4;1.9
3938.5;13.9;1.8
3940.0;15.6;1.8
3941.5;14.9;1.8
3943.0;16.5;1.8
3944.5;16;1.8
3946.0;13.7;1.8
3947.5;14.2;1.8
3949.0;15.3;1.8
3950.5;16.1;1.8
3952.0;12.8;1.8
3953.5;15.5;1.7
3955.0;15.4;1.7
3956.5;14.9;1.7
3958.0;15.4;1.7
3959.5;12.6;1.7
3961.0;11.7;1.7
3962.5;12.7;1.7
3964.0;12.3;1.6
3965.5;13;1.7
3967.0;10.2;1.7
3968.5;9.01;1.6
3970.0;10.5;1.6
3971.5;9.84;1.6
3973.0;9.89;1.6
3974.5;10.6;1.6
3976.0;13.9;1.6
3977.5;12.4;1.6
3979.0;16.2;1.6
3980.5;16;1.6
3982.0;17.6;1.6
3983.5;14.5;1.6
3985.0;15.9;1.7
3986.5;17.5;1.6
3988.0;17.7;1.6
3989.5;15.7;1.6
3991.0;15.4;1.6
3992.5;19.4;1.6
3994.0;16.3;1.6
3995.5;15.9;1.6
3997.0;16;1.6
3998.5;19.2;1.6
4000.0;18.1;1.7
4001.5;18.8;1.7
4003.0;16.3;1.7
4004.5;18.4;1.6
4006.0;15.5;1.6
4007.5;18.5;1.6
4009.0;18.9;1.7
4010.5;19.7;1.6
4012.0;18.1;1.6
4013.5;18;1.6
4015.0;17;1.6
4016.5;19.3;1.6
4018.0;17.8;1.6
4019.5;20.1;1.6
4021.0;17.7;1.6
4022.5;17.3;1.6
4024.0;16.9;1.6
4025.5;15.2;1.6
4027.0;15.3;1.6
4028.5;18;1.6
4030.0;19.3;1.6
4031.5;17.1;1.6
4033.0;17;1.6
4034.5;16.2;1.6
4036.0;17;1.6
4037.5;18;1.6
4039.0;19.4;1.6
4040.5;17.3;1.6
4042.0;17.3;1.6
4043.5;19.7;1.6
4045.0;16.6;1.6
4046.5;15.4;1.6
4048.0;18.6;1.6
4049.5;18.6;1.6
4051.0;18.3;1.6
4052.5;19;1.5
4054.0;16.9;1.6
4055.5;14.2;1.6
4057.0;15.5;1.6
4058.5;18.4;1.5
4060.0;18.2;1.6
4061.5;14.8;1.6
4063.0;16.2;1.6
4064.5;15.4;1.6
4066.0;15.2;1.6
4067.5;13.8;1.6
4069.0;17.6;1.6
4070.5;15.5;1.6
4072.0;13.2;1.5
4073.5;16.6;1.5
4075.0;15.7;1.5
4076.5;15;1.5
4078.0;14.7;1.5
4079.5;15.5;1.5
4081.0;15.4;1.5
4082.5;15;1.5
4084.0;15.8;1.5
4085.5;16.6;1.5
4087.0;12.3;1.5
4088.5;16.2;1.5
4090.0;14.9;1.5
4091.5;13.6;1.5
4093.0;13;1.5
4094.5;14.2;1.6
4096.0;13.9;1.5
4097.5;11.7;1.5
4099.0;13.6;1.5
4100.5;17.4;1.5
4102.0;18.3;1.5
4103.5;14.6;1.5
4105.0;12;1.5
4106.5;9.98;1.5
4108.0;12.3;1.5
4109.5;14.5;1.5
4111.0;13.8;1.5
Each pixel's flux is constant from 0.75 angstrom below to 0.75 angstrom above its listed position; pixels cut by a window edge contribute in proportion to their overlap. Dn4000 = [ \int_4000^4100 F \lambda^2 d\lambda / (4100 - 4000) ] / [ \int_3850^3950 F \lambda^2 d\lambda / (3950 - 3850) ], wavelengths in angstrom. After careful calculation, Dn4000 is 1.3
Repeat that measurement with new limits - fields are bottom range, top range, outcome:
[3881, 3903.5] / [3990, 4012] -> 1.52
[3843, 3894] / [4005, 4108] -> 1.29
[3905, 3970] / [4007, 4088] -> 1.31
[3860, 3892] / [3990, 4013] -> 1.35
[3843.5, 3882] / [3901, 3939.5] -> 0.95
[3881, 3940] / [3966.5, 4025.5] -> 1.29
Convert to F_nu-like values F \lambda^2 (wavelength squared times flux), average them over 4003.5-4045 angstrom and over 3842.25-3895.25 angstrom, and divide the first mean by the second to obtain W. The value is 1.39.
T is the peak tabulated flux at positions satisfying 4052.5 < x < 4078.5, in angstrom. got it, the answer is 19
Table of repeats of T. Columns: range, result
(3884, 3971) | 18.7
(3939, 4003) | 19.4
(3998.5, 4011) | 19.7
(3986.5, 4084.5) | 20.1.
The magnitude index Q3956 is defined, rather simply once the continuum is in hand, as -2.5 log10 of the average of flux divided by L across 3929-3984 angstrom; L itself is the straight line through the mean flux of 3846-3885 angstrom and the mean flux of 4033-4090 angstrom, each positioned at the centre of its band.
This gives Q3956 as 0.18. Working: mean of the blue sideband 14.8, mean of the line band 13.1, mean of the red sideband 16.3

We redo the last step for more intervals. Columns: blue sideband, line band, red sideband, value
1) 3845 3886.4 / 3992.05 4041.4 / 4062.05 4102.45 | -0.19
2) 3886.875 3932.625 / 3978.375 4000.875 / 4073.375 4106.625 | -0.19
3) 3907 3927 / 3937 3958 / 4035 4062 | 0.04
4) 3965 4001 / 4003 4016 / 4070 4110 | -0.22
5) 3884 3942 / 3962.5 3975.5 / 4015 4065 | 0.35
